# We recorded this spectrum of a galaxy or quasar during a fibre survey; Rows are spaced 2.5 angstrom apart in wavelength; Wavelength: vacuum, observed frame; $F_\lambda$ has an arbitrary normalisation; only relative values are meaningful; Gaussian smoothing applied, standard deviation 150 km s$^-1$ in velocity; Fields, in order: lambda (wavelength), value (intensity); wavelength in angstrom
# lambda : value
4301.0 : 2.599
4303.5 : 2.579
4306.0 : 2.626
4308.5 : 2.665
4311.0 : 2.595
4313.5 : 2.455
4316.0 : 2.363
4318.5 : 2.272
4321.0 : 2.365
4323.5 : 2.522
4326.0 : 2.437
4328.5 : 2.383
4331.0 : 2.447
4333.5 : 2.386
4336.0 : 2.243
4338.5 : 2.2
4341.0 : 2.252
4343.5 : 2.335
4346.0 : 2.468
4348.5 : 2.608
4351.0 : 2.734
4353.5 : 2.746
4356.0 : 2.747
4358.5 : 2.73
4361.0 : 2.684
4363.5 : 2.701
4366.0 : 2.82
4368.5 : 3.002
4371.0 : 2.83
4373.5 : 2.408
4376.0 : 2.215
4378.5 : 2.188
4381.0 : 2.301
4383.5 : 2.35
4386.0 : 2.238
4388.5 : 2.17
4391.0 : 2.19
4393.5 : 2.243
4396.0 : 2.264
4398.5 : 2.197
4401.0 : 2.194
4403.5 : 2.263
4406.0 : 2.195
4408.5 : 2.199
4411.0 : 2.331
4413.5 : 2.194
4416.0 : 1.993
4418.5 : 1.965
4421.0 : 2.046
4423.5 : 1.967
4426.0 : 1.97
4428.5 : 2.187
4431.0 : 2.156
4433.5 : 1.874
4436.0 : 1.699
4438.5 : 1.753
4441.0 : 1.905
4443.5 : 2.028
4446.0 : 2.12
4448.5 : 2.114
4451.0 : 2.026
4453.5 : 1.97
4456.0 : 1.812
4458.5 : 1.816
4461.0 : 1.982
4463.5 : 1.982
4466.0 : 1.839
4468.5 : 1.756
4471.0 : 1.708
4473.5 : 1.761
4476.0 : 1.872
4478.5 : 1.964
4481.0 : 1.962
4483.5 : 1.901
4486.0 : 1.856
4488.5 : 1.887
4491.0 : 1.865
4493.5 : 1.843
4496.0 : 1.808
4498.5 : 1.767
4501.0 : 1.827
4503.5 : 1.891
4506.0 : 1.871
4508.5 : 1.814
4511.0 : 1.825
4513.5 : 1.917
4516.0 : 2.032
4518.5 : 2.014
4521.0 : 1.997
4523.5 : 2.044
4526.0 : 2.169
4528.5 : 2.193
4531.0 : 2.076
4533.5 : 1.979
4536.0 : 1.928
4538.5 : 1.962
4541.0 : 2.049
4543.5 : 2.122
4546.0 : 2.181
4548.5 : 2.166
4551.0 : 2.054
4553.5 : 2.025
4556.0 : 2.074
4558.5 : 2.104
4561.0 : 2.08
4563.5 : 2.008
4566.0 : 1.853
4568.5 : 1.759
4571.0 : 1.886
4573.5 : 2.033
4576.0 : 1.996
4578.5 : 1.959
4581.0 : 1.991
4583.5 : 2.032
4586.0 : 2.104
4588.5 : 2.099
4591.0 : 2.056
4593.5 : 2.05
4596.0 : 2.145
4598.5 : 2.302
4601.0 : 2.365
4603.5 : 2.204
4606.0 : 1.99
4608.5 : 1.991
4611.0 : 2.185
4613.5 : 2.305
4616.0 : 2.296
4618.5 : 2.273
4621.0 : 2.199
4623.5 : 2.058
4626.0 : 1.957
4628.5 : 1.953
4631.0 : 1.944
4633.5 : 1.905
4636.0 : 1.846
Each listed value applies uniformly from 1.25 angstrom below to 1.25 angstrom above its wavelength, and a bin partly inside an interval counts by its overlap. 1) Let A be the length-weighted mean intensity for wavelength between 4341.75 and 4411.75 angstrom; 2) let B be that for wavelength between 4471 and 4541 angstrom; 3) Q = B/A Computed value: 0.79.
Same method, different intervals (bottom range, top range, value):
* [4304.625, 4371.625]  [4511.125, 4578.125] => 0.80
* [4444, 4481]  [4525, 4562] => 1.09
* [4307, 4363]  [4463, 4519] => 0.75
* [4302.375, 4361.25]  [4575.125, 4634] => 0.84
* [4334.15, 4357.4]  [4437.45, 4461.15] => 0.79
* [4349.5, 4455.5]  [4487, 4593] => 0.88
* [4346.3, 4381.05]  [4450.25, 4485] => 0.72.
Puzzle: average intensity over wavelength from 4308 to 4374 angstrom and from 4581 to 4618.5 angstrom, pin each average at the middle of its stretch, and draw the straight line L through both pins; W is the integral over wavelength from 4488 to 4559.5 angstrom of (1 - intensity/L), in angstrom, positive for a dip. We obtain 8.8 angstrom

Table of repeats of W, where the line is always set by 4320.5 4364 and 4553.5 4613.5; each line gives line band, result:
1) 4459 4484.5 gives 4.4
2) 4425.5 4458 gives 4.9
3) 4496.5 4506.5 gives 1.7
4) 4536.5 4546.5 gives 0.4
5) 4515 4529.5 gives 0.6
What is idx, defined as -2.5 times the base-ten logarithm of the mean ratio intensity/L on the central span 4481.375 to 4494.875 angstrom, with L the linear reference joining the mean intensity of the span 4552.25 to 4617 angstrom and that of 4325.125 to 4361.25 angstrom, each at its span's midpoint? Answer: 0.19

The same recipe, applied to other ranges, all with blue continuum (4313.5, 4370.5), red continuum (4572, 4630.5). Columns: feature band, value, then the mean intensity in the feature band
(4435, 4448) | 0.227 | 1.92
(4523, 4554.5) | 0.068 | 2.07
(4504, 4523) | 0.167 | 1.93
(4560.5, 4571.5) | 0.137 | 1.91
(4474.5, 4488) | 0.203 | 1.91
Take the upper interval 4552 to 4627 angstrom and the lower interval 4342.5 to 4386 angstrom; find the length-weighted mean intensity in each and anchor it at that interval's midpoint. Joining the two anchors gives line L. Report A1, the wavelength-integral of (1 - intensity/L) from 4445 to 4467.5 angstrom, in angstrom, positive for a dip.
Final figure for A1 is 3.92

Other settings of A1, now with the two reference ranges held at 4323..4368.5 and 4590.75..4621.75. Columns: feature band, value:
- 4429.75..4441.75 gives 2.68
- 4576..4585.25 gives 0.92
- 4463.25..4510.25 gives 9.99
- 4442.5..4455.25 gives 1.89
